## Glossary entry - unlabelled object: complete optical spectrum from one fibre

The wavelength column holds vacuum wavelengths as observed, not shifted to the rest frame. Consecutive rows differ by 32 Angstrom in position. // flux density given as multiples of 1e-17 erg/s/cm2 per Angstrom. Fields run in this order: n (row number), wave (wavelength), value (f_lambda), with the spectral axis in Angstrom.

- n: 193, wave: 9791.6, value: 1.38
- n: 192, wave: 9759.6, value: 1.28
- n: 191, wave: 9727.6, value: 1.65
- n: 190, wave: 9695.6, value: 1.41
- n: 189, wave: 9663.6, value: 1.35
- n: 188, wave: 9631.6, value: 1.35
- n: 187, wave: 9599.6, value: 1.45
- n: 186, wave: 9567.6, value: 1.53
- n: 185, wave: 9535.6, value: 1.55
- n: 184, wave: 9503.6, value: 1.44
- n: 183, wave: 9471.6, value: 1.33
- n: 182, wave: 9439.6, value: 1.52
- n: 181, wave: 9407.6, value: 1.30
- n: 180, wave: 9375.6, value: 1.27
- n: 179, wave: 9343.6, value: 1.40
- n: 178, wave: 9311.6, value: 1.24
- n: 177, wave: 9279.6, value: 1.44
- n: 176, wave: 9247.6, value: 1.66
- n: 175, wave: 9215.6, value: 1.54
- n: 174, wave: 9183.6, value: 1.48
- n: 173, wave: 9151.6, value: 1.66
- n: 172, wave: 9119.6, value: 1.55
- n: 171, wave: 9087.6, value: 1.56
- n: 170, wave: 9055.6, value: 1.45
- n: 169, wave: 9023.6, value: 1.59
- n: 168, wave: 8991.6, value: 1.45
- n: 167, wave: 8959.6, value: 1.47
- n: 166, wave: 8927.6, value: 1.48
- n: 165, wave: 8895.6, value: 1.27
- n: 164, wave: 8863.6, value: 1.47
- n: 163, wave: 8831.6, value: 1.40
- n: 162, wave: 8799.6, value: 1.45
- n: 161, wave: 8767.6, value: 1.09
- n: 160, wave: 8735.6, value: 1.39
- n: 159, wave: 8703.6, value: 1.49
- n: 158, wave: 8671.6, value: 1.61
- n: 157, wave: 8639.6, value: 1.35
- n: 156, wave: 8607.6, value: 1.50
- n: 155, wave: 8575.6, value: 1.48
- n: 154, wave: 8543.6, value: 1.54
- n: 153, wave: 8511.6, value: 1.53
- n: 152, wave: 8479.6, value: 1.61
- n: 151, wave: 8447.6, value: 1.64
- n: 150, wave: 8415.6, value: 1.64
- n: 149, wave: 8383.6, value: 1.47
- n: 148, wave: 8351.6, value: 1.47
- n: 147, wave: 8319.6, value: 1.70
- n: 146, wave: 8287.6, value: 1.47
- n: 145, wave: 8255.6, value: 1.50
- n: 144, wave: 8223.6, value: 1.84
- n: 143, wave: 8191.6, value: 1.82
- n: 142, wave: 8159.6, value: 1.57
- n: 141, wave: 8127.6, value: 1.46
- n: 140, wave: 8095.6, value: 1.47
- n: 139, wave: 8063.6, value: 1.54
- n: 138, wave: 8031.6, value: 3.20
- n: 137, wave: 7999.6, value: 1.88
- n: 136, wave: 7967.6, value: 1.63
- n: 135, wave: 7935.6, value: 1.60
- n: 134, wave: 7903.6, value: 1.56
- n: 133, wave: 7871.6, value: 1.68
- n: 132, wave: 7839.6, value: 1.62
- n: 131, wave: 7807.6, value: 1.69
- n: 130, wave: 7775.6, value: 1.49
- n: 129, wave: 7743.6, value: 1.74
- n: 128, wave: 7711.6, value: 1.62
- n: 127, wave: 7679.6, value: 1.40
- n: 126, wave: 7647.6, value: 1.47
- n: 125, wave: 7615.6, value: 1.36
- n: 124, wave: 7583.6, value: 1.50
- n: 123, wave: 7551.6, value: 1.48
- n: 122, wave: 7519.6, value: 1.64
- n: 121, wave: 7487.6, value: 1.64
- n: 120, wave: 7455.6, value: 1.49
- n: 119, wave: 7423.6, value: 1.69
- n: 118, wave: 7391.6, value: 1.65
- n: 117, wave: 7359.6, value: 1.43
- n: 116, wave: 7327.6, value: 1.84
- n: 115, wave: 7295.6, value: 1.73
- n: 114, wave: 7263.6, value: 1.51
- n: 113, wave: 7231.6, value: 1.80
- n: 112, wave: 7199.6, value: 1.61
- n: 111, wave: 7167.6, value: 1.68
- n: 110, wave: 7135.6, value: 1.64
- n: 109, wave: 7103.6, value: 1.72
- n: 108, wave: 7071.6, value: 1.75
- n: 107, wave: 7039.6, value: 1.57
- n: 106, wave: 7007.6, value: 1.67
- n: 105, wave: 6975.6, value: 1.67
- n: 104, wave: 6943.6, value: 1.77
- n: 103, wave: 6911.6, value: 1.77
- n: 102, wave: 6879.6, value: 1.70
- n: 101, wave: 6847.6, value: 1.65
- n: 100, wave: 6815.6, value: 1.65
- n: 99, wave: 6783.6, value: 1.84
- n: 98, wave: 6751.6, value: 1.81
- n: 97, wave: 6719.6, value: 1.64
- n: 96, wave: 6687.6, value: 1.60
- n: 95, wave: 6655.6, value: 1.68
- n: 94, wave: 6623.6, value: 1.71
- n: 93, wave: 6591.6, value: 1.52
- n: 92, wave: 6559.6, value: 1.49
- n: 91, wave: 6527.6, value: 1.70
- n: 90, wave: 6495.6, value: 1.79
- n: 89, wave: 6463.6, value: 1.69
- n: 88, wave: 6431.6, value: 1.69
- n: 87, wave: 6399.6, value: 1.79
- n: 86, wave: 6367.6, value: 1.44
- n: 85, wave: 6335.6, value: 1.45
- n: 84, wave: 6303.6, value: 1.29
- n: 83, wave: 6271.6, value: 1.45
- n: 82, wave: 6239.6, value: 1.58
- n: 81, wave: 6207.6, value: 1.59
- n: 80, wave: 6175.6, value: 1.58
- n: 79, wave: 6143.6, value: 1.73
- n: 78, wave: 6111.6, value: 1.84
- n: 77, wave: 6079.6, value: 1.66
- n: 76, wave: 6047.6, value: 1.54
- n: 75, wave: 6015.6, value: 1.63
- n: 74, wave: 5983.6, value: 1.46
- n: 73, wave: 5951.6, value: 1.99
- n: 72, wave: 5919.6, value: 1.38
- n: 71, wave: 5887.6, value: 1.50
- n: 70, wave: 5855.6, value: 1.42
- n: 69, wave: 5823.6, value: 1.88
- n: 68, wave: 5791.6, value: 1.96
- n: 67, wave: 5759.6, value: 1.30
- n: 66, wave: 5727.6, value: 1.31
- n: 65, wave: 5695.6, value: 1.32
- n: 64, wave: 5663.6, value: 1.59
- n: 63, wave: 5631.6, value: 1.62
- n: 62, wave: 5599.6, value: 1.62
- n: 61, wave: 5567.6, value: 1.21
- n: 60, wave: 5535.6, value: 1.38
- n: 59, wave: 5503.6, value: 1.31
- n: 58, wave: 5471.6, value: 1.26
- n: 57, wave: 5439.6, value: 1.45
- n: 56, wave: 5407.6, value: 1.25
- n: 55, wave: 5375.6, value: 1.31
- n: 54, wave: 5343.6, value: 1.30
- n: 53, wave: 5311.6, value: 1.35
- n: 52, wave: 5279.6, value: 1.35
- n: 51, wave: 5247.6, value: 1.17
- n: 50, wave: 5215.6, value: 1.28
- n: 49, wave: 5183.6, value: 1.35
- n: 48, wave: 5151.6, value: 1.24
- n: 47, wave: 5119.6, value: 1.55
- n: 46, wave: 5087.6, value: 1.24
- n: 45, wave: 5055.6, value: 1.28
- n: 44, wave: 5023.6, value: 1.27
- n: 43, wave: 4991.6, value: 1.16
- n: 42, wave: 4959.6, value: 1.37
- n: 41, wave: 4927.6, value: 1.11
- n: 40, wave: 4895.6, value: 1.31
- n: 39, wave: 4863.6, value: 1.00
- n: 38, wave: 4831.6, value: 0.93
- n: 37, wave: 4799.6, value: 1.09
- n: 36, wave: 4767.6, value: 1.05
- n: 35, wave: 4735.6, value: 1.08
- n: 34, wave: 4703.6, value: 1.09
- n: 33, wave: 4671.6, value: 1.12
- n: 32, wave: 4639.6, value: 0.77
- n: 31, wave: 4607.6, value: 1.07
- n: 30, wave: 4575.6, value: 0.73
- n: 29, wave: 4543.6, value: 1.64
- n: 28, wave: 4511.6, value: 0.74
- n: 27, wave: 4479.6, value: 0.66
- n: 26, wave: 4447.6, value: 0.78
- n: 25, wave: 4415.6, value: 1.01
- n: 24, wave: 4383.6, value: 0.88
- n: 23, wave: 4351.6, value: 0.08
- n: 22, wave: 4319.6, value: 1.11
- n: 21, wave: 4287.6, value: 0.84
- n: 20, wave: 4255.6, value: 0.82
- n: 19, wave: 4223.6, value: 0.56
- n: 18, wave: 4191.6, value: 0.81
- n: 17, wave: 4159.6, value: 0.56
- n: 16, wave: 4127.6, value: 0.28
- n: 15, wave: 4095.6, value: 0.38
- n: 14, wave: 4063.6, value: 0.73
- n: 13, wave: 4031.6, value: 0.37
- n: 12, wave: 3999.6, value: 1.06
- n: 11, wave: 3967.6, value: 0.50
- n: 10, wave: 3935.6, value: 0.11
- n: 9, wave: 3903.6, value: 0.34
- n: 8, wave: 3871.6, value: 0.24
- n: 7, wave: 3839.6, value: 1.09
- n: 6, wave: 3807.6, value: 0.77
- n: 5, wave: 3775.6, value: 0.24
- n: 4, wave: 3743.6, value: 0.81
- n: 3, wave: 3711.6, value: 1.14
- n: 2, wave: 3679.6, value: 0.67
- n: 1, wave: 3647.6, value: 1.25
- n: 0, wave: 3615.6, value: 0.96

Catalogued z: 0.22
